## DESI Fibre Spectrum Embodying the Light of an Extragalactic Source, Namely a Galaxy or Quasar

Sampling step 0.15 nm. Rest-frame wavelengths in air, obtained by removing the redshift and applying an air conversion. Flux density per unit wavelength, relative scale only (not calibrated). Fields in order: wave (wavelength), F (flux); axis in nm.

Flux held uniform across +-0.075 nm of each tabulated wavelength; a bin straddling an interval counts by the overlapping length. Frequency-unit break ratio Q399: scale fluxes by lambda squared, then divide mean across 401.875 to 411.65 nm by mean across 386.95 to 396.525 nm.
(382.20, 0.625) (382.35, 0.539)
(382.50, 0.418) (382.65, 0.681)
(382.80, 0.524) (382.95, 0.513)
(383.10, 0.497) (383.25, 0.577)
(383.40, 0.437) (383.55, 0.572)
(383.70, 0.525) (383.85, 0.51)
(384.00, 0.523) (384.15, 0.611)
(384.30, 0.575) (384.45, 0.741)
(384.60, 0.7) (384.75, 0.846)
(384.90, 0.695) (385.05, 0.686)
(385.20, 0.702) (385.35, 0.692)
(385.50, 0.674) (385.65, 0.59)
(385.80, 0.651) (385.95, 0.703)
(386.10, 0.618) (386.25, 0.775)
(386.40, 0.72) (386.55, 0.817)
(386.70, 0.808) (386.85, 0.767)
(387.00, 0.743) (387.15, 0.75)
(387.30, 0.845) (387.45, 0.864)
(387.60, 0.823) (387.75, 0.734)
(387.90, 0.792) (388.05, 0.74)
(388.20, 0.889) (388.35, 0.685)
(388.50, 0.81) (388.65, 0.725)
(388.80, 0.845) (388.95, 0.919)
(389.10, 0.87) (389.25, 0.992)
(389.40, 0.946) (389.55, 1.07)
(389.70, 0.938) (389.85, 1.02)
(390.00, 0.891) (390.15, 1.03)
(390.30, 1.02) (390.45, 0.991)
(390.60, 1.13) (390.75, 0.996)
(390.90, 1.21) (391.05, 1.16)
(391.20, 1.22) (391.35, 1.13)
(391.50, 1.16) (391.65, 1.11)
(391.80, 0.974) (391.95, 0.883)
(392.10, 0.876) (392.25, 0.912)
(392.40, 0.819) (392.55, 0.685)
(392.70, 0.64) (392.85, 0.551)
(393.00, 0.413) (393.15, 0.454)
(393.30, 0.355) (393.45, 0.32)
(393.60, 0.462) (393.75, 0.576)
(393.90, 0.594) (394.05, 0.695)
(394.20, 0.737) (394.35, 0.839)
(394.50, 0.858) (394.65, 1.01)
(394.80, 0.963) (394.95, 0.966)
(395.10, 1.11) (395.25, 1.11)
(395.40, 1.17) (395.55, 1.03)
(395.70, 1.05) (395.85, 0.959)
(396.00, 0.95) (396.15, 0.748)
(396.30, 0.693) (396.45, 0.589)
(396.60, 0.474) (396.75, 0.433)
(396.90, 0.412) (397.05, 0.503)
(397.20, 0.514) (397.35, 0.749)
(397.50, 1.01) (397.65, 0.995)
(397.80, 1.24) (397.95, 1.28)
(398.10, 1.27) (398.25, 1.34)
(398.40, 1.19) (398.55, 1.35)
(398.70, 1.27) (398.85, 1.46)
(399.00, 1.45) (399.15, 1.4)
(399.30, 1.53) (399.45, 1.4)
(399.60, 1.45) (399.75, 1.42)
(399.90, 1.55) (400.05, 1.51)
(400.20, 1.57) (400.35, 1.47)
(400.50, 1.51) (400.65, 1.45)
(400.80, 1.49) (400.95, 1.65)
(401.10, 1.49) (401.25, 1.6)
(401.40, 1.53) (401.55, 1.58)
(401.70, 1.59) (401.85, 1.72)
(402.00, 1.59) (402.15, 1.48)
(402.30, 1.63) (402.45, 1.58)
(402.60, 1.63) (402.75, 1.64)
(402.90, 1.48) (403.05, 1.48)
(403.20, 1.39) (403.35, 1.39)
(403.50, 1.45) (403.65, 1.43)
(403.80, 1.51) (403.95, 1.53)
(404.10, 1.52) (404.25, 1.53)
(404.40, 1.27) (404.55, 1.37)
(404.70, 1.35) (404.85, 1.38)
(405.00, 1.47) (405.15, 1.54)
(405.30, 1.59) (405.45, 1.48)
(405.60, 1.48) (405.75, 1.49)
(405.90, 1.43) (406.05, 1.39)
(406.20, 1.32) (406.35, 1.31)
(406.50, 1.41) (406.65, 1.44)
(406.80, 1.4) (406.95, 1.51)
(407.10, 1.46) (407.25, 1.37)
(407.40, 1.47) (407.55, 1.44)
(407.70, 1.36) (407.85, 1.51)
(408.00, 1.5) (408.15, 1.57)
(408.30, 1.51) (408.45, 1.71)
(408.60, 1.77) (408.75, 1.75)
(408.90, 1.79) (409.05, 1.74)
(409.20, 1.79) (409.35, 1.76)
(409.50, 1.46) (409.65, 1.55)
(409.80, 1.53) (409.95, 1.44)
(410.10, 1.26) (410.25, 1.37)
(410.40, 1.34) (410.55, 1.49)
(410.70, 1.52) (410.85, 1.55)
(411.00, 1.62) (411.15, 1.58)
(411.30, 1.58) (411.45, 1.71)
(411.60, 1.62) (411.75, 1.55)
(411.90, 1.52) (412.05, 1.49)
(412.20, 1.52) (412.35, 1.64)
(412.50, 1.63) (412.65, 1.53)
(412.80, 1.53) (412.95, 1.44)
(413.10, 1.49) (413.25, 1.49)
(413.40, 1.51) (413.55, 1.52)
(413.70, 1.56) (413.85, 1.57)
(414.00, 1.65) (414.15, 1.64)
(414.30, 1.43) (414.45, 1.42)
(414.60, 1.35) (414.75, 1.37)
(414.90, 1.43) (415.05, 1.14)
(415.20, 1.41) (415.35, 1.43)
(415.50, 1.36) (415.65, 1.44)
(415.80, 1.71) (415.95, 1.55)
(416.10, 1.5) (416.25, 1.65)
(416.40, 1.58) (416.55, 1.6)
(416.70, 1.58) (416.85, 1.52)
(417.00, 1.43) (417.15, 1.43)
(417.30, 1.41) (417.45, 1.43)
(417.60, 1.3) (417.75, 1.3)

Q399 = 1.9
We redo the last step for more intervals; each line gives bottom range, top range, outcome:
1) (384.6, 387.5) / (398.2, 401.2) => 2.12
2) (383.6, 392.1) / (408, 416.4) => 2.07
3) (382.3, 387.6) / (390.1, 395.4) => 1.36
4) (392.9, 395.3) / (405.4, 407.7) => 2.13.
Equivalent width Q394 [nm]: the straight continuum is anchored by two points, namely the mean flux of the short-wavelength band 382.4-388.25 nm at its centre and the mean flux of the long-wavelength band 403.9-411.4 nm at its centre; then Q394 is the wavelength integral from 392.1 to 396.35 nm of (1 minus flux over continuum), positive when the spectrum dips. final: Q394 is 0.98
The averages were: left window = 0.674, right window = 1.5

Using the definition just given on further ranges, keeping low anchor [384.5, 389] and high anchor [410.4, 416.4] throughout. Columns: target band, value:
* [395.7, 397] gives 0.44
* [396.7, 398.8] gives 0.18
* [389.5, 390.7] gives -0.23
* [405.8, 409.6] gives -0.49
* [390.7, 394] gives 0.40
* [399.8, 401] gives -0.40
